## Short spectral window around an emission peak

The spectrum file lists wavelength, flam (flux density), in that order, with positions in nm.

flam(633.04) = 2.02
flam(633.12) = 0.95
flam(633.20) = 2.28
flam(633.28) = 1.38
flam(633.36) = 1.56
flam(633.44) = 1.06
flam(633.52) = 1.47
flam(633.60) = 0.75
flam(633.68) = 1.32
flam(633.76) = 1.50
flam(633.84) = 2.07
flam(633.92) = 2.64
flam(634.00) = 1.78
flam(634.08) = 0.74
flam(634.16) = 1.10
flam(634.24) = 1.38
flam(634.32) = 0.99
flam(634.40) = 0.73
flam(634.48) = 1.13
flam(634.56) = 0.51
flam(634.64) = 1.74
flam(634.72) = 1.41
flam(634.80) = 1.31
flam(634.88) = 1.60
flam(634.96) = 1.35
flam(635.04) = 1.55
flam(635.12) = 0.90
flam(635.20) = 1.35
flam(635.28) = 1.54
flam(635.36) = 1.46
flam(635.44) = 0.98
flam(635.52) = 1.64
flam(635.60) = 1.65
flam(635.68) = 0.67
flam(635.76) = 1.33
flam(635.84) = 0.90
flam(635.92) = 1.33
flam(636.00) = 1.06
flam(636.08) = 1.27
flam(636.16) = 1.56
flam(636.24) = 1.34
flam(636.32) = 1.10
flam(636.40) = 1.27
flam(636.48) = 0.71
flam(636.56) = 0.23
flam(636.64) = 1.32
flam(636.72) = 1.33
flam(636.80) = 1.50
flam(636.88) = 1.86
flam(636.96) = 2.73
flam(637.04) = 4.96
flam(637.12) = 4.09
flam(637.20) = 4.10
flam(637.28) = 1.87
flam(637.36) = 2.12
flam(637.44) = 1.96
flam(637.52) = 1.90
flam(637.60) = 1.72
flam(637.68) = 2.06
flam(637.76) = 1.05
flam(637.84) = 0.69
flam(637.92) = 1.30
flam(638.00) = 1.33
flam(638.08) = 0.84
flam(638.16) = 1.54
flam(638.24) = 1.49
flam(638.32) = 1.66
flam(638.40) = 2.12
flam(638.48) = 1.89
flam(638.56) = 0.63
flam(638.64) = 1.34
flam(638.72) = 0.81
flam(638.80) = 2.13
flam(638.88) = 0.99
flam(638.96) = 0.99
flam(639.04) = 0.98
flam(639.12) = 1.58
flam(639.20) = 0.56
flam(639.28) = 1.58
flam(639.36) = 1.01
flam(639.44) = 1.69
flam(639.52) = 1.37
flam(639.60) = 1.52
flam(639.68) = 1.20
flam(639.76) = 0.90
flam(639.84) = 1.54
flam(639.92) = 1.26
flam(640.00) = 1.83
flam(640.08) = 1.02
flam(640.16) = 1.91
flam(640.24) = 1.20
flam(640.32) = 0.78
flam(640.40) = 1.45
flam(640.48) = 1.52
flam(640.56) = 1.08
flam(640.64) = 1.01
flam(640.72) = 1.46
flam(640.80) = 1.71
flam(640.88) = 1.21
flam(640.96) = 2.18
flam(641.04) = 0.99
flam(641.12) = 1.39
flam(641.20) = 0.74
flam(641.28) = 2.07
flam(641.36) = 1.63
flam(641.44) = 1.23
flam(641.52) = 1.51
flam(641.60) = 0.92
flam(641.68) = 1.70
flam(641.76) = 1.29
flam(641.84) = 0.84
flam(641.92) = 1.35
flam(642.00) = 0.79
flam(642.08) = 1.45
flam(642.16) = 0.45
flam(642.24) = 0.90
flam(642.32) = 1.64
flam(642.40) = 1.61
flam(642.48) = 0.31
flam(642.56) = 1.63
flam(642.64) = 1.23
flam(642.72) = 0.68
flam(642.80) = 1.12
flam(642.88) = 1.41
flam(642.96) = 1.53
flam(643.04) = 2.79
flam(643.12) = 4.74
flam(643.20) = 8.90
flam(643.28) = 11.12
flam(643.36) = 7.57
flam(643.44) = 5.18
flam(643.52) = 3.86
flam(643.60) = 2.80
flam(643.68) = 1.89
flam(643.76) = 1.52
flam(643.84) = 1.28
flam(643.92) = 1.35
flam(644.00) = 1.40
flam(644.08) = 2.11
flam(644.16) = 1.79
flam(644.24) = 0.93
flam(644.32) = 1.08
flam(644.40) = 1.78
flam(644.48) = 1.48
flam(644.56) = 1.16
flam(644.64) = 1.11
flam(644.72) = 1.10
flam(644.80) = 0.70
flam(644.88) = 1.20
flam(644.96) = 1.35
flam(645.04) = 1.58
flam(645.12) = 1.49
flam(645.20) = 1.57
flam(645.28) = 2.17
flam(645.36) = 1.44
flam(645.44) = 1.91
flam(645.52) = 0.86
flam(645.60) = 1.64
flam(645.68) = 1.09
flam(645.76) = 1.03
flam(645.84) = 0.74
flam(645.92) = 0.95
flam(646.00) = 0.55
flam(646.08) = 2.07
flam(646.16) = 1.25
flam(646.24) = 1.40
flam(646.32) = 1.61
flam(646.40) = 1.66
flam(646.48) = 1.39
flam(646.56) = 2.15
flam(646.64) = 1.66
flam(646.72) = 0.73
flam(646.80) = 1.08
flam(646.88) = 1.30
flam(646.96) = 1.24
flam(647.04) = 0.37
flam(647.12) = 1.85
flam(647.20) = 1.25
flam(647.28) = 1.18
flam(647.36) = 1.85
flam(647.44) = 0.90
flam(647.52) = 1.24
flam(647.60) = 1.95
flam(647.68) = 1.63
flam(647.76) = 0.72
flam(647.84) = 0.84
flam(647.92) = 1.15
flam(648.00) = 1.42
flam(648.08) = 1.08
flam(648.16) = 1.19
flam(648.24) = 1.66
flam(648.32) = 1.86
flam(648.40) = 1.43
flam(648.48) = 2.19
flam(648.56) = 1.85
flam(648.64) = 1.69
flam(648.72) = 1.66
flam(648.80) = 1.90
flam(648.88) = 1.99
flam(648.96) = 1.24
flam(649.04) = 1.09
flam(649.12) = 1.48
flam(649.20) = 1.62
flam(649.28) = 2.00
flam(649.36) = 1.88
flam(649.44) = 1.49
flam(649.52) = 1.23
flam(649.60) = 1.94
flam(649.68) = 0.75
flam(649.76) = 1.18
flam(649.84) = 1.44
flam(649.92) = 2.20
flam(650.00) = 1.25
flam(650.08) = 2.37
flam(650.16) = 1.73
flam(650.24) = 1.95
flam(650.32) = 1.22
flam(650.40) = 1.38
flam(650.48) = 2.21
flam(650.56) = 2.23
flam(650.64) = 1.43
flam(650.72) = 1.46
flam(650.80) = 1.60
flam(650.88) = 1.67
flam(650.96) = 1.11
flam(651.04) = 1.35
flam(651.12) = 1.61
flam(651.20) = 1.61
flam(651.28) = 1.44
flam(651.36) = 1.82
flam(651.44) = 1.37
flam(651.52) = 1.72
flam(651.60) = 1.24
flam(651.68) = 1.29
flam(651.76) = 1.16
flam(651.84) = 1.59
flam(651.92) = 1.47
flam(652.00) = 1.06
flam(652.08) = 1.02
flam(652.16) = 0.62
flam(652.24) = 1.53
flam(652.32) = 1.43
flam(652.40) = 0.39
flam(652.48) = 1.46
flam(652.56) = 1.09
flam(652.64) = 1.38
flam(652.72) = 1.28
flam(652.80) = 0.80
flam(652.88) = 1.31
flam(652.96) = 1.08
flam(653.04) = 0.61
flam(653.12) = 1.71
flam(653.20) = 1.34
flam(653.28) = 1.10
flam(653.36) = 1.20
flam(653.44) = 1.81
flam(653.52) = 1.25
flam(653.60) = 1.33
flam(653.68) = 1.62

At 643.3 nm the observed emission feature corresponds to [O III]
